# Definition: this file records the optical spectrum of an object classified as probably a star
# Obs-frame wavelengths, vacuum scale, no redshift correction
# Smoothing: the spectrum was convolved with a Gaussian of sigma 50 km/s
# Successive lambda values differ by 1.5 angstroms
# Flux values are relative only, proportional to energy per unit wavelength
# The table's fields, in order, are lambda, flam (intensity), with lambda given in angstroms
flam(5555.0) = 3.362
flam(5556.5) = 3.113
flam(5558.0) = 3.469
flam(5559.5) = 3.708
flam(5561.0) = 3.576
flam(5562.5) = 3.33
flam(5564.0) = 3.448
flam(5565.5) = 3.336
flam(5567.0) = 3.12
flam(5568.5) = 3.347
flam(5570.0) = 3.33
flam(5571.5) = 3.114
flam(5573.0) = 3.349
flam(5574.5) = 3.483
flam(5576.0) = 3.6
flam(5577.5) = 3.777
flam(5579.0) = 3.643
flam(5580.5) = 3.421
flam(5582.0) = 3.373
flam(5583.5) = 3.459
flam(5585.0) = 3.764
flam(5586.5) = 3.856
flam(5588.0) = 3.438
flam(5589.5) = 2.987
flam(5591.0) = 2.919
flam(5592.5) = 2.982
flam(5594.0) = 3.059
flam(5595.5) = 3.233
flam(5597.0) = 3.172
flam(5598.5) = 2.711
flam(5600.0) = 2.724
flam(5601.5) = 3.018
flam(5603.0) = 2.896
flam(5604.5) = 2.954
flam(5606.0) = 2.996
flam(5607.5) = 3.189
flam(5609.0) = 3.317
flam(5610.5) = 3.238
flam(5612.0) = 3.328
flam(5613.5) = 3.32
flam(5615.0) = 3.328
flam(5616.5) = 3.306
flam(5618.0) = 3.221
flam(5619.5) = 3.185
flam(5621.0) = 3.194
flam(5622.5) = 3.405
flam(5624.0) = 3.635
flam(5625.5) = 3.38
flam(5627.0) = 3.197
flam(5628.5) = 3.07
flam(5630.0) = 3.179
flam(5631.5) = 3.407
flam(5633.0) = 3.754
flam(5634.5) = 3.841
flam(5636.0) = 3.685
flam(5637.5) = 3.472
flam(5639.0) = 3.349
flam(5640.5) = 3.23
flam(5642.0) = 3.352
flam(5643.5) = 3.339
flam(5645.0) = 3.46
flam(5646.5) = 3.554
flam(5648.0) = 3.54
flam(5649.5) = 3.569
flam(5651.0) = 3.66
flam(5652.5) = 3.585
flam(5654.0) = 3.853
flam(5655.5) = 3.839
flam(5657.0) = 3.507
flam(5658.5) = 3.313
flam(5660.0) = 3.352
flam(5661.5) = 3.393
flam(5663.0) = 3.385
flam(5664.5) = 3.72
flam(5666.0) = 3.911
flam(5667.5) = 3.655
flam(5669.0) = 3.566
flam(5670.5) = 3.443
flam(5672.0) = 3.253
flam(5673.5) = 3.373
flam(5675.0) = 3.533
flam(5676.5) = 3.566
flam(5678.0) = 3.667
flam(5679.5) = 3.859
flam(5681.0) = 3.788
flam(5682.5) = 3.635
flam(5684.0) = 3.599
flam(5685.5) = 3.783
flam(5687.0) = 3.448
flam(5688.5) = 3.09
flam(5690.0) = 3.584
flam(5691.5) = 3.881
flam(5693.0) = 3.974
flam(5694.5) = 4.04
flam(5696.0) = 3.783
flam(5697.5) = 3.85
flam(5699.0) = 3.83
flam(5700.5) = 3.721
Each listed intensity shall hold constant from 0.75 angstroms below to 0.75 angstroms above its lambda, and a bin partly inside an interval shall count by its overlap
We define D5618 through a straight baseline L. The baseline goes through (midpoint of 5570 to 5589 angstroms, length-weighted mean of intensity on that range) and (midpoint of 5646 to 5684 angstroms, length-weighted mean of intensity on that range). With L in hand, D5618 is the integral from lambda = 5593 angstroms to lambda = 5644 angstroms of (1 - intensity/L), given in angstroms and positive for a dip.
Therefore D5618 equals 4.2 angstroms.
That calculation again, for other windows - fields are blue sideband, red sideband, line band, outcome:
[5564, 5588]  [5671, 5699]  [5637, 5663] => 0.7 angstroms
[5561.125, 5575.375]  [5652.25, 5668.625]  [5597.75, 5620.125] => 2.2 angstroms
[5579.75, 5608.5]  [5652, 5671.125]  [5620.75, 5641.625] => -0.2 angstroms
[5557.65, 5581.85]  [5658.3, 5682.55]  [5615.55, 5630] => 0.9 angstroms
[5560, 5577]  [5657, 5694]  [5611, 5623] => 0.6 angstroms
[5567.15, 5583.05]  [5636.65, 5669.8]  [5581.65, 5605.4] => 2.1 angstroms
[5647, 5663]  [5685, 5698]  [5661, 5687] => 0.3 angstroms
